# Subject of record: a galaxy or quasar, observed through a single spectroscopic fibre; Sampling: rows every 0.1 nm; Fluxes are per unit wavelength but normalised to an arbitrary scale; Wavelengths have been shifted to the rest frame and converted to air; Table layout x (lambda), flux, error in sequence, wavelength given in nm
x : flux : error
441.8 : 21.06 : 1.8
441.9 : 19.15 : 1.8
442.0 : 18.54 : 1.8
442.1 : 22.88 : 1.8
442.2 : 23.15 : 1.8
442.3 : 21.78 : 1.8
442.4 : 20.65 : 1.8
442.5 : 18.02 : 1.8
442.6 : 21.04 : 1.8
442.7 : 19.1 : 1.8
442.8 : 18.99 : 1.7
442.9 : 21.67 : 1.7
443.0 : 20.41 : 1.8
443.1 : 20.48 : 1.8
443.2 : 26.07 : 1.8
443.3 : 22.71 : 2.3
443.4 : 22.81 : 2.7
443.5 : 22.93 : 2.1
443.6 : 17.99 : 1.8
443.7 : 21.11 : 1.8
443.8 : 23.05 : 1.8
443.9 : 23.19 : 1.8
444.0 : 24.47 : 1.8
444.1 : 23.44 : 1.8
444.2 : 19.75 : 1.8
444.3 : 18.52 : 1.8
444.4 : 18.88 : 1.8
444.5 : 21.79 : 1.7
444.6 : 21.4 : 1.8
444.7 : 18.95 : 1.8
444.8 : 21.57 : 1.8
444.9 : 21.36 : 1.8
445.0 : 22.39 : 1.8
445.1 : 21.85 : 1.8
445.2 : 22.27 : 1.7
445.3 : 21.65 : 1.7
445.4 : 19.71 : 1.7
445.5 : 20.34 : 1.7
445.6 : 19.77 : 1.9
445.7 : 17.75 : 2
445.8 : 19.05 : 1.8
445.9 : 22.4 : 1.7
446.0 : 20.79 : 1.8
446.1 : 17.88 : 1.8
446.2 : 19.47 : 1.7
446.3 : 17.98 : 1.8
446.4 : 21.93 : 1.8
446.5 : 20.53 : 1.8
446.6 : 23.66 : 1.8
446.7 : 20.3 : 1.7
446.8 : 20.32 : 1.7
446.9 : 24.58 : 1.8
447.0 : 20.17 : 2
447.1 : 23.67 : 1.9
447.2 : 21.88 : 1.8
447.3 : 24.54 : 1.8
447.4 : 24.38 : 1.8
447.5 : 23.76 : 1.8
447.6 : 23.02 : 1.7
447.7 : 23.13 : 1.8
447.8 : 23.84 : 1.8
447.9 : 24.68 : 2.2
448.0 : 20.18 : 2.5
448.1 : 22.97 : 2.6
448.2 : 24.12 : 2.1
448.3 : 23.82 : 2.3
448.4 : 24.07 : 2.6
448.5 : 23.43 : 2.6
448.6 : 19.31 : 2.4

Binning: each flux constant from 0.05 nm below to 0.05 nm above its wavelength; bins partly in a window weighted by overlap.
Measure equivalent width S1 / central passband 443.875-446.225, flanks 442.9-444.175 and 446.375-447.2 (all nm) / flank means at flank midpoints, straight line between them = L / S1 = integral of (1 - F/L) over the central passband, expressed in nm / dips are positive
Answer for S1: 0.14 nm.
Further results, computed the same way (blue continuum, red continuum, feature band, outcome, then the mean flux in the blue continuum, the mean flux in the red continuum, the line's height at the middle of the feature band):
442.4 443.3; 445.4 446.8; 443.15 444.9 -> -0.093 nm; 20.8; 20.1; 20.6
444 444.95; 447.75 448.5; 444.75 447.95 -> 0.083 nm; 20.8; 23.4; 22.1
